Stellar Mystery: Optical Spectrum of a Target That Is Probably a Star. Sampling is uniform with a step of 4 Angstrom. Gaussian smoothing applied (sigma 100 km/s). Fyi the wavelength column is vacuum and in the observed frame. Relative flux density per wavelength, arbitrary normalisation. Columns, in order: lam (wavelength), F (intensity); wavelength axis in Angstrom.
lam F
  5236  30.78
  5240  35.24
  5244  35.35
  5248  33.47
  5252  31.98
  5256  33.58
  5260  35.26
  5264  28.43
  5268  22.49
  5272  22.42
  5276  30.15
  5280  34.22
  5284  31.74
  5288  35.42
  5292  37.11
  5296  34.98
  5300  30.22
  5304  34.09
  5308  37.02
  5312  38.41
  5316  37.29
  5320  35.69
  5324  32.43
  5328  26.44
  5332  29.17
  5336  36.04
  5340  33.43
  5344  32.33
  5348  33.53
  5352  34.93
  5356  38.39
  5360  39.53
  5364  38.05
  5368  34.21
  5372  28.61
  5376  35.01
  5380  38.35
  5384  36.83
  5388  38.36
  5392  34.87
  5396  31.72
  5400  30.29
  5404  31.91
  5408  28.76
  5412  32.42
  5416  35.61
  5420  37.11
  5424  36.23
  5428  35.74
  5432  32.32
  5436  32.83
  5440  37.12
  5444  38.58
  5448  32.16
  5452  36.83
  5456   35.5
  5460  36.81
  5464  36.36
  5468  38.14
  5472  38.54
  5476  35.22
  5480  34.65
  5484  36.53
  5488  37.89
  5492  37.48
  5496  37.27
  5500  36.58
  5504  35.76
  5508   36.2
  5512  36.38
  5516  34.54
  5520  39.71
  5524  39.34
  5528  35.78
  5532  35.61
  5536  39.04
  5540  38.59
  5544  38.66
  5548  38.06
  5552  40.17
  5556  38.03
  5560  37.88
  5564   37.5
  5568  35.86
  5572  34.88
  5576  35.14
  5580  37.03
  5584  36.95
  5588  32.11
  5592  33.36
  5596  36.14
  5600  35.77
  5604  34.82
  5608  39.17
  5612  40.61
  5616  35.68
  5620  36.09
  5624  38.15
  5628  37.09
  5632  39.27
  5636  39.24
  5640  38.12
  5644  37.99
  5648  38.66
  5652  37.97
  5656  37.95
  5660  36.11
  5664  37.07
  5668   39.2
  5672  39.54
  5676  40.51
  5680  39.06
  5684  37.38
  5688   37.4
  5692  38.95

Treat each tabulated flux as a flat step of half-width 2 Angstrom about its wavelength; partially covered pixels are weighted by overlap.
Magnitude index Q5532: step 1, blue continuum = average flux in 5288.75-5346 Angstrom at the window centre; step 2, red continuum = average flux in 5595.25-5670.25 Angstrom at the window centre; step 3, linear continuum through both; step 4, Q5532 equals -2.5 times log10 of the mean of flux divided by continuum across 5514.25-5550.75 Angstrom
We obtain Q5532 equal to -0.04 mag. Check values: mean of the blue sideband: 33.9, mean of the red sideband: 37.7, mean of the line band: 37.8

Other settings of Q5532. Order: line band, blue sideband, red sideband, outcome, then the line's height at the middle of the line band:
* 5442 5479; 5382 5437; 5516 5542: -0.03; 35.6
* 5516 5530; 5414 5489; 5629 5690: -0.03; 36.8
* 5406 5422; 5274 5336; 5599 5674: 0.05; 35.1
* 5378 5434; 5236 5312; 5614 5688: 0.00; 34.4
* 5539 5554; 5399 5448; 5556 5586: -0.08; 36.2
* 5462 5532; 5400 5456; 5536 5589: -0.03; 35.8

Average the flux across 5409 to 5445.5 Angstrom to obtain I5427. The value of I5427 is 35.1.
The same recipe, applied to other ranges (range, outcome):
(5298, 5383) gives 34.5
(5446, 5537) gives 36.6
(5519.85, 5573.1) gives 37.8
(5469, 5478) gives 37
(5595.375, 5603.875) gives 35.7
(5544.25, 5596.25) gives 36.5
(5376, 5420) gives 34.1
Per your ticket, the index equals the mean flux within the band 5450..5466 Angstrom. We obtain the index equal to 36.4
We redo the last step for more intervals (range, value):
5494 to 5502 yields 36.9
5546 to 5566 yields 38.3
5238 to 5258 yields 33.9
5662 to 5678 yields 39.1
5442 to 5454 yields 35.9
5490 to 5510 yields 36.7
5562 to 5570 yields 36.7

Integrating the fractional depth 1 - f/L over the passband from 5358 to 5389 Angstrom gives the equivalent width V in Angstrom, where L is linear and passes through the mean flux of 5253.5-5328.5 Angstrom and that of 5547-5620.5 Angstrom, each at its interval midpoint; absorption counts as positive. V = -2.13 Angstrom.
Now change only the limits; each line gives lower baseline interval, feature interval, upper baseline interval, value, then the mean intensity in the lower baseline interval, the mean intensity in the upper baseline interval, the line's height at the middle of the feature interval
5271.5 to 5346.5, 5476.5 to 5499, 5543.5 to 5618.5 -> -0.7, 33.3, 36.7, 35.5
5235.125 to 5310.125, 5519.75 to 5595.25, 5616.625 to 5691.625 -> -0.6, 32.3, 38.1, 36.7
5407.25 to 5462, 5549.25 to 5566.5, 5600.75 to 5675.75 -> -0.7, 35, 38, 36.8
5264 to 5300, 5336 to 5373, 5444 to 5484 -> -2.3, 30.9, 36.2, 33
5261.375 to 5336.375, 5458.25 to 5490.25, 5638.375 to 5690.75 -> -1.5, 32.2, 38.2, 35.1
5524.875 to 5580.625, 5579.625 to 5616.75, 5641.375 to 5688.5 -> 1.6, 37.3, 38.3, 37.7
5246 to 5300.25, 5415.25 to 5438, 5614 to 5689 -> -0.5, 31.6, 38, 34.2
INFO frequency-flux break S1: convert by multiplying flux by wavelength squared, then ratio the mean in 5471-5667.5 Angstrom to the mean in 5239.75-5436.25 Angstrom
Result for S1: 1.2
